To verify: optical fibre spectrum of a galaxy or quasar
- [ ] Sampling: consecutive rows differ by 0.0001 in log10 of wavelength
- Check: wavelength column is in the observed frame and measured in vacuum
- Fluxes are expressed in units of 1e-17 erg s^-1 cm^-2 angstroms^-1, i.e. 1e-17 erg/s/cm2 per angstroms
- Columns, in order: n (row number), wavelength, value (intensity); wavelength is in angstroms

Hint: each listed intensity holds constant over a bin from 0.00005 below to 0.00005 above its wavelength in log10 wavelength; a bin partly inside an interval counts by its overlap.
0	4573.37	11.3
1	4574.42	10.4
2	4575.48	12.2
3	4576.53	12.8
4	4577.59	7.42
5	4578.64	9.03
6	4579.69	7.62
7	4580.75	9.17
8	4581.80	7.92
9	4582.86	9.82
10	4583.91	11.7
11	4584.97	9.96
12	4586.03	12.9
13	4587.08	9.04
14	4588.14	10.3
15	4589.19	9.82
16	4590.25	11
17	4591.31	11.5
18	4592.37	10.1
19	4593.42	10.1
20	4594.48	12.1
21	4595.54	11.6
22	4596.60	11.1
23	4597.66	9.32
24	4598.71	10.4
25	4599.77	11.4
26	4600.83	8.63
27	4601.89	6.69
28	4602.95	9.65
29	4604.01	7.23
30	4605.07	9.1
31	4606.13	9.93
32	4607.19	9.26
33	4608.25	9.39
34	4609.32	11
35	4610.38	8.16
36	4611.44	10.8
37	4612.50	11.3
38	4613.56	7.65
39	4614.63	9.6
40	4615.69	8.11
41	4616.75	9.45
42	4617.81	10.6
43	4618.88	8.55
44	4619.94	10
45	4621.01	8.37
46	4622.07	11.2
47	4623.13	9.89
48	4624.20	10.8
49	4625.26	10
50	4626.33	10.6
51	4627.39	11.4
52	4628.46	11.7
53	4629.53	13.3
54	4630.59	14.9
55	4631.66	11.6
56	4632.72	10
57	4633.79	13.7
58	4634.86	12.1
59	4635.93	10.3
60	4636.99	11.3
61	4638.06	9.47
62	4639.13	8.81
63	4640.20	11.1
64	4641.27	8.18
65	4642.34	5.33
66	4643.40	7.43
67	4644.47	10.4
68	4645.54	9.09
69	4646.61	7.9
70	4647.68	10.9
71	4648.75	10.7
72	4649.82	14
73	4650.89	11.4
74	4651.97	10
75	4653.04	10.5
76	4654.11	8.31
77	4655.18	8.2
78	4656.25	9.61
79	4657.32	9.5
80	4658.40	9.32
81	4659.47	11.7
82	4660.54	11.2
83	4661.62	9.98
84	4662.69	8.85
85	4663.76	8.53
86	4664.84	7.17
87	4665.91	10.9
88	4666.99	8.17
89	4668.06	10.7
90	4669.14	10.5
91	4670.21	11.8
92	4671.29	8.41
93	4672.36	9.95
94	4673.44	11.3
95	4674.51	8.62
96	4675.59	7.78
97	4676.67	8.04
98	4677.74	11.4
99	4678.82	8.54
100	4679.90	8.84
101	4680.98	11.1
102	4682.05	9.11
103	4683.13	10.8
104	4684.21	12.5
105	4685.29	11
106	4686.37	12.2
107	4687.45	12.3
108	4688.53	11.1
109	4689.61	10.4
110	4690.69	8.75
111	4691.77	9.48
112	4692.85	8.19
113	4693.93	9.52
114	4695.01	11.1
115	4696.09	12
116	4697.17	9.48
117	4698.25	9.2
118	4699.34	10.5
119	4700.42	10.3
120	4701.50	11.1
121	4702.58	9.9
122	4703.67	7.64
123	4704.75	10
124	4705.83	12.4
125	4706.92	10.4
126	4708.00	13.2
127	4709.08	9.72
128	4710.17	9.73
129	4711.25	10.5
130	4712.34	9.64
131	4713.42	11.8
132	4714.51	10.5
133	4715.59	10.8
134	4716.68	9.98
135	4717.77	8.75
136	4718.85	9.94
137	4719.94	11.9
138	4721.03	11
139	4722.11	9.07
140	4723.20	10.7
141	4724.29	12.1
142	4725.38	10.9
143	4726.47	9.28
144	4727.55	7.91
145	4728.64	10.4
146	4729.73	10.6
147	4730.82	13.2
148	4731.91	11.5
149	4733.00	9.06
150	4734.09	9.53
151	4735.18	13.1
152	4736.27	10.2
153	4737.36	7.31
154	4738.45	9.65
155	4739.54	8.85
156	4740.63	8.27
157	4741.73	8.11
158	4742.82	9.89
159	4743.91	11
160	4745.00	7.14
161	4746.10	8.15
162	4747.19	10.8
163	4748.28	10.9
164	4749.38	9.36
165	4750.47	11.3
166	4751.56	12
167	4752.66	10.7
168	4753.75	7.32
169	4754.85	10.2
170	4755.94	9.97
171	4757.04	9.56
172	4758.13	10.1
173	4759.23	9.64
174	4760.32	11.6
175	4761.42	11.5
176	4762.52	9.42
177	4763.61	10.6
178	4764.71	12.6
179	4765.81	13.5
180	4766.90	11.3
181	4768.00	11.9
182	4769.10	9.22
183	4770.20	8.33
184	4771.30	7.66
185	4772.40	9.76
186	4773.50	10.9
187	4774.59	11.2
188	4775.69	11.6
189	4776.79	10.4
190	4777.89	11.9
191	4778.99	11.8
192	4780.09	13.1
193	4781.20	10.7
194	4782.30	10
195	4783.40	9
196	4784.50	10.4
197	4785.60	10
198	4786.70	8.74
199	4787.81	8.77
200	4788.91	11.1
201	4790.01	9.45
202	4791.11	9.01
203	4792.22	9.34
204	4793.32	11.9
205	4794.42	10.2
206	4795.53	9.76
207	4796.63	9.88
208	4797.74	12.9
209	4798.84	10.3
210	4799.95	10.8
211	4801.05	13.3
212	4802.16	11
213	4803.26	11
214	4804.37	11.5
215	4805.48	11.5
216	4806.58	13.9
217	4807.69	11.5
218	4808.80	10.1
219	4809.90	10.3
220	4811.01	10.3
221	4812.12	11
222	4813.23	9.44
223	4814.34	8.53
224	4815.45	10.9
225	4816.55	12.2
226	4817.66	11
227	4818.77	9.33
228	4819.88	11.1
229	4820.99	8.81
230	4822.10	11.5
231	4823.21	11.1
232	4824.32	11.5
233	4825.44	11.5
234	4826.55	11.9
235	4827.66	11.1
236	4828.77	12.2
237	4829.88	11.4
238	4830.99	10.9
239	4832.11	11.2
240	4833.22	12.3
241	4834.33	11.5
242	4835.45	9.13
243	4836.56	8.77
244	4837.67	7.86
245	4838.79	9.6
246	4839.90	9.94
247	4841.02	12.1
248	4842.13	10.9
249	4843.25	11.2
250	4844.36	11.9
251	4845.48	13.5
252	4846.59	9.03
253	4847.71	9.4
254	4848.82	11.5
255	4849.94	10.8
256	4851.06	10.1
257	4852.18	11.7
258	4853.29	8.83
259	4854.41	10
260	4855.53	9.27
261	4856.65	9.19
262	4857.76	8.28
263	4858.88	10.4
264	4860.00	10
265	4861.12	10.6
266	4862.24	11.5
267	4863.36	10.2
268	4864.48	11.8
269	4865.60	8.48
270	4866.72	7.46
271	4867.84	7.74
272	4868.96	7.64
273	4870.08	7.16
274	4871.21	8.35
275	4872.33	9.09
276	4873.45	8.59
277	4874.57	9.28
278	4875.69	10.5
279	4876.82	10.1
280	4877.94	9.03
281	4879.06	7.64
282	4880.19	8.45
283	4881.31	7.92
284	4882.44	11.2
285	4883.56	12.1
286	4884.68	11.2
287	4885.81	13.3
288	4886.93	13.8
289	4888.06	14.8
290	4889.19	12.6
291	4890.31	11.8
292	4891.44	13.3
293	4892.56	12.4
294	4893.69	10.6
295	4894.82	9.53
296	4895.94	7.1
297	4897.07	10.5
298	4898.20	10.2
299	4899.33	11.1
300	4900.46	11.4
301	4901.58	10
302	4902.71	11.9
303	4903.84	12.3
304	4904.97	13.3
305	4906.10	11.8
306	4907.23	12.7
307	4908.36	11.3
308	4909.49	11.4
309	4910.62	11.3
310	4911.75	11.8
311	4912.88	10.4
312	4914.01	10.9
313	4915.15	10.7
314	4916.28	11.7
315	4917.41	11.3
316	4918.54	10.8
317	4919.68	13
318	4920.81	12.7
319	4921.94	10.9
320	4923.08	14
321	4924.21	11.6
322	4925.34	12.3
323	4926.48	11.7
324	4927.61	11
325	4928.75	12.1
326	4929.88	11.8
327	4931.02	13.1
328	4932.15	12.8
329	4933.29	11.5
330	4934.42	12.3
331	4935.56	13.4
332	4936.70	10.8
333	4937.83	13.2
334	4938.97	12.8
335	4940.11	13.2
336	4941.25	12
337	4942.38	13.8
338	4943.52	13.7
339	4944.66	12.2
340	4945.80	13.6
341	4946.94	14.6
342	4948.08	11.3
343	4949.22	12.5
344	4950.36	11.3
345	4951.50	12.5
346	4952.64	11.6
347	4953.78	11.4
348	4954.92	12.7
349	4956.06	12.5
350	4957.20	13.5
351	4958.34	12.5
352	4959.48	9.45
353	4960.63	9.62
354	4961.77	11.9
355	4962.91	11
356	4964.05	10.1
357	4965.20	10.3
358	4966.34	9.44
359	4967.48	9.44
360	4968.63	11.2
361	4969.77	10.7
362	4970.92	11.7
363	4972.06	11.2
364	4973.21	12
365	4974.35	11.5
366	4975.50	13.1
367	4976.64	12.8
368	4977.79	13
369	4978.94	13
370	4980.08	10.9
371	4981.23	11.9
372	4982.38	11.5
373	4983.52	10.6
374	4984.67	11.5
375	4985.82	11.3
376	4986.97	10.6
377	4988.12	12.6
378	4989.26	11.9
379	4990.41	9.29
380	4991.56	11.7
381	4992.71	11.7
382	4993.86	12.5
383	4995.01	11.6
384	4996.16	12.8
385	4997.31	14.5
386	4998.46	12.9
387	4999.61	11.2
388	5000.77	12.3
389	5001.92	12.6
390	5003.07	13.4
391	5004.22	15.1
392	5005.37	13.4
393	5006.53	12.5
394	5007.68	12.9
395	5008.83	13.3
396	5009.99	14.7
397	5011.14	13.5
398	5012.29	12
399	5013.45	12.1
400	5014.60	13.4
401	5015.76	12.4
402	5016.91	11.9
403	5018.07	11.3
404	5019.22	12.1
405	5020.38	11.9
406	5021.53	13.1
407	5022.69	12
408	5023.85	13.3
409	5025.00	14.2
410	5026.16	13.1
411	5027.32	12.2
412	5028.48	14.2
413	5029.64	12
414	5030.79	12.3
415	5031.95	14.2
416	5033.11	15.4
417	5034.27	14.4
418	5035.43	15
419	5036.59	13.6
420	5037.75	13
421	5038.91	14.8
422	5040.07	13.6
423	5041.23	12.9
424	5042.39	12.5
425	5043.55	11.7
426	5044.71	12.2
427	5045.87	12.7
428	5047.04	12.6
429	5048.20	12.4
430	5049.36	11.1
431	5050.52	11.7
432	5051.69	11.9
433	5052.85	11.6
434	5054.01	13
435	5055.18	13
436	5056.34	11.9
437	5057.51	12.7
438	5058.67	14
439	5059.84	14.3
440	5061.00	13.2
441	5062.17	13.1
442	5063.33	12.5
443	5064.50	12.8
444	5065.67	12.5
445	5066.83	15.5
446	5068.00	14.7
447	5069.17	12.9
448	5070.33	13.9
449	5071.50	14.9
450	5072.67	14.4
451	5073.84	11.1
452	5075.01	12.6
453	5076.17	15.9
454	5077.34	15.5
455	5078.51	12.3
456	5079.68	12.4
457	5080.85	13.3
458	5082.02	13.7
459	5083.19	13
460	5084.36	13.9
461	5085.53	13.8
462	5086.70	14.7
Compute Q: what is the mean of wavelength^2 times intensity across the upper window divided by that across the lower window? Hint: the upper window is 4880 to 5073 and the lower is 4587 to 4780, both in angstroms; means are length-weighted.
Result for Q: 1.36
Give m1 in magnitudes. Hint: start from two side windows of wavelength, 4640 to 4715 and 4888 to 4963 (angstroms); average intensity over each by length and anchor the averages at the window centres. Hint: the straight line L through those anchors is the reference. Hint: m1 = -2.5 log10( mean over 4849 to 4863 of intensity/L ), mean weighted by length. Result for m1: 0.13 mag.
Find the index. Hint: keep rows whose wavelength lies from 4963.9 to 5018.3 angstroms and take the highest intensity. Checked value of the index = 15.1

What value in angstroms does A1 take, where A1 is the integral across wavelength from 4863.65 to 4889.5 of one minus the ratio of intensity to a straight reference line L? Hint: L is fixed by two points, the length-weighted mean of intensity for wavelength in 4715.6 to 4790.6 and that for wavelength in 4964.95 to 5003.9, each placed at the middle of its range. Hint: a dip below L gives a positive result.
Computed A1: 2.70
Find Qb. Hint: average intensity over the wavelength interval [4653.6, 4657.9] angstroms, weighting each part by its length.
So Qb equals 8.91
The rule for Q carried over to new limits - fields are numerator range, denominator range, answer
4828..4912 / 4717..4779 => 1.08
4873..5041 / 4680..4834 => 1.24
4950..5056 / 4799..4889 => 1.25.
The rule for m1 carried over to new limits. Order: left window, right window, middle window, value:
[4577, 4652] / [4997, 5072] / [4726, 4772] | 0.098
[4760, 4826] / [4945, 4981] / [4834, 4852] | 0.055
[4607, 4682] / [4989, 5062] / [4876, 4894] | 0.048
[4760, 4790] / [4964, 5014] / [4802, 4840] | 0.013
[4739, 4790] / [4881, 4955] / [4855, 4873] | 0.225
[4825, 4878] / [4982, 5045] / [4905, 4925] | -0.056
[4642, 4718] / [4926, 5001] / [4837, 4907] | 0.092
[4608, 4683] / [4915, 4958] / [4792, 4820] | 0.037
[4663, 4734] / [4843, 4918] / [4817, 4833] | -0.064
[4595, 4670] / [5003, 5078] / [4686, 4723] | 0.018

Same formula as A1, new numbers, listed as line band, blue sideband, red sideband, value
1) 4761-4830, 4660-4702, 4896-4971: 0.32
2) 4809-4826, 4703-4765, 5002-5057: 0.63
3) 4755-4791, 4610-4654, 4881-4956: 1.96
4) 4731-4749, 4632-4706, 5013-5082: 1.55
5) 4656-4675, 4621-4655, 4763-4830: 1.31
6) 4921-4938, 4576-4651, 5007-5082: 0.19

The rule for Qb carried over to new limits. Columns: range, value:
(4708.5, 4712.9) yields 9.95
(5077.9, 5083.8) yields 13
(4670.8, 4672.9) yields 9.21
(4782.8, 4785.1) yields 9.73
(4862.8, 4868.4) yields 9.14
